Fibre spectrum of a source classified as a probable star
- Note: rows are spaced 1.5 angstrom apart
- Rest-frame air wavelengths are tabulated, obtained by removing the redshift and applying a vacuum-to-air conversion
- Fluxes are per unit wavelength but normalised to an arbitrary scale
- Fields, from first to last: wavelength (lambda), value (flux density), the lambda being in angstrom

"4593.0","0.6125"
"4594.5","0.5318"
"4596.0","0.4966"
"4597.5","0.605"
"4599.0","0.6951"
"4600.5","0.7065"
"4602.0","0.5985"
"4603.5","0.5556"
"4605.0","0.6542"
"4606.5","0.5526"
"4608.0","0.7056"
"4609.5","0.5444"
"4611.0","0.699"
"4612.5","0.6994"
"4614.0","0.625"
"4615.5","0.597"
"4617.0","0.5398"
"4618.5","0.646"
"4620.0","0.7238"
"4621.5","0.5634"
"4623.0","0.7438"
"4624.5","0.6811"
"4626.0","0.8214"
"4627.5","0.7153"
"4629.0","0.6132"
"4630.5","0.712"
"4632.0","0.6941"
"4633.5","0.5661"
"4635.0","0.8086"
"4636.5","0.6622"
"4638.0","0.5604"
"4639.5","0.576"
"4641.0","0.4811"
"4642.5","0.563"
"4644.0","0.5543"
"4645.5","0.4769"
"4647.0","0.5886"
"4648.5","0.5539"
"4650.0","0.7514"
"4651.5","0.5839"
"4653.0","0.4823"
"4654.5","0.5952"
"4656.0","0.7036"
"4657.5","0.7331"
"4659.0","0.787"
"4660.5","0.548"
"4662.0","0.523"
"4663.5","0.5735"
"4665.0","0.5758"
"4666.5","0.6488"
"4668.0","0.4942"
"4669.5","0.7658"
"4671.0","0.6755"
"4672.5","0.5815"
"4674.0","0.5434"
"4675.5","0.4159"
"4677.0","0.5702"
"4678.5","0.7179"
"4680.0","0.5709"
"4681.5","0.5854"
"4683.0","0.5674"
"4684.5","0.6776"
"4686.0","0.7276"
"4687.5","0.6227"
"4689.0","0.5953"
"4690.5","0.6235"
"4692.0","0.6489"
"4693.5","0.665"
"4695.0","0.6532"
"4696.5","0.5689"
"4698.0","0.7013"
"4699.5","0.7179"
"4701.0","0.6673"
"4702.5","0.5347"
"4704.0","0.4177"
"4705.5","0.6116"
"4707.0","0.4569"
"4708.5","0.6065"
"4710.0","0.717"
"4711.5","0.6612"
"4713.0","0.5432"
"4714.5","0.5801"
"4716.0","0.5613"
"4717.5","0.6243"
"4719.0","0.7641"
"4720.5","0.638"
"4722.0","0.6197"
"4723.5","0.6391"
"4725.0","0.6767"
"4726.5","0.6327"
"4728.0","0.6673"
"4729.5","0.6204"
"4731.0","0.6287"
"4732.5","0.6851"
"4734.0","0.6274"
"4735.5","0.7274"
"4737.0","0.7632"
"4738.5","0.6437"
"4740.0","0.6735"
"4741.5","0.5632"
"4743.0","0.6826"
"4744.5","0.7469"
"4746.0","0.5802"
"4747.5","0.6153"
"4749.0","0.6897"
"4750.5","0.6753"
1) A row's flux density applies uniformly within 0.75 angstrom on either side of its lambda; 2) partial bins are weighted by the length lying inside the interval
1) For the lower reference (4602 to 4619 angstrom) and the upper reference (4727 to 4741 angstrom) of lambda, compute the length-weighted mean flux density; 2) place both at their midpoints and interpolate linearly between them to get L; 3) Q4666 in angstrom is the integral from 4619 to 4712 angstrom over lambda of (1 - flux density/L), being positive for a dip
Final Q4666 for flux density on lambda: 2.73 angstrom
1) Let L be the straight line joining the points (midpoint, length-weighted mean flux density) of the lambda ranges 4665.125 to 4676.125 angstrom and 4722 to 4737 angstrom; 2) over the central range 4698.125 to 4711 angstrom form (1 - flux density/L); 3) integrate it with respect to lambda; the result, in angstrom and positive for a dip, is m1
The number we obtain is 0.66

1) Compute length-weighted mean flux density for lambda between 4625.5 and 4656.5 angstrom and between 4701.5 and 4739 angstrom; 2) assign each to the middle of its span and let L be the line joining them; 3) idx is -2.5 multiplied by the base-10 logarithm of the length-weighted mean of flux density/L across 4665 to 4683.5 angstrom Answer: 0.05 mag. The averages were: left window 0.62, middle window 0.594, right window 0.626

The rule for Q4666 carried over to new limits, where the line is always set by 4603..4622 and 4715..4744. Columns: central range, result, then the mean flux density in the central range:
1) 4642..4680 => 2.24 angstrom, 0.6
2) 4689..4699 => 0.06 angstrom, 0.642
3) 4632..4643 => 0.38 angstrom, 0.61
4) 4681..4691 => 0.22 angstrom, 0.63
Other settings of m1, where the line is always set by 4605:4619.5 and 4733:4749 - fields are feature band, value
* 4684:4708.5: 1.27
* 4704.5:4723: 1.22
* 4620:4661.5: -0.02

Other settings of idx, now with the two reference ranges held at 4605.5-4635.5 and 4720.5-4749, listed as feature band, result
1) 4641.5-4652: 0.14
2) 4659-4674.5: 0.10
